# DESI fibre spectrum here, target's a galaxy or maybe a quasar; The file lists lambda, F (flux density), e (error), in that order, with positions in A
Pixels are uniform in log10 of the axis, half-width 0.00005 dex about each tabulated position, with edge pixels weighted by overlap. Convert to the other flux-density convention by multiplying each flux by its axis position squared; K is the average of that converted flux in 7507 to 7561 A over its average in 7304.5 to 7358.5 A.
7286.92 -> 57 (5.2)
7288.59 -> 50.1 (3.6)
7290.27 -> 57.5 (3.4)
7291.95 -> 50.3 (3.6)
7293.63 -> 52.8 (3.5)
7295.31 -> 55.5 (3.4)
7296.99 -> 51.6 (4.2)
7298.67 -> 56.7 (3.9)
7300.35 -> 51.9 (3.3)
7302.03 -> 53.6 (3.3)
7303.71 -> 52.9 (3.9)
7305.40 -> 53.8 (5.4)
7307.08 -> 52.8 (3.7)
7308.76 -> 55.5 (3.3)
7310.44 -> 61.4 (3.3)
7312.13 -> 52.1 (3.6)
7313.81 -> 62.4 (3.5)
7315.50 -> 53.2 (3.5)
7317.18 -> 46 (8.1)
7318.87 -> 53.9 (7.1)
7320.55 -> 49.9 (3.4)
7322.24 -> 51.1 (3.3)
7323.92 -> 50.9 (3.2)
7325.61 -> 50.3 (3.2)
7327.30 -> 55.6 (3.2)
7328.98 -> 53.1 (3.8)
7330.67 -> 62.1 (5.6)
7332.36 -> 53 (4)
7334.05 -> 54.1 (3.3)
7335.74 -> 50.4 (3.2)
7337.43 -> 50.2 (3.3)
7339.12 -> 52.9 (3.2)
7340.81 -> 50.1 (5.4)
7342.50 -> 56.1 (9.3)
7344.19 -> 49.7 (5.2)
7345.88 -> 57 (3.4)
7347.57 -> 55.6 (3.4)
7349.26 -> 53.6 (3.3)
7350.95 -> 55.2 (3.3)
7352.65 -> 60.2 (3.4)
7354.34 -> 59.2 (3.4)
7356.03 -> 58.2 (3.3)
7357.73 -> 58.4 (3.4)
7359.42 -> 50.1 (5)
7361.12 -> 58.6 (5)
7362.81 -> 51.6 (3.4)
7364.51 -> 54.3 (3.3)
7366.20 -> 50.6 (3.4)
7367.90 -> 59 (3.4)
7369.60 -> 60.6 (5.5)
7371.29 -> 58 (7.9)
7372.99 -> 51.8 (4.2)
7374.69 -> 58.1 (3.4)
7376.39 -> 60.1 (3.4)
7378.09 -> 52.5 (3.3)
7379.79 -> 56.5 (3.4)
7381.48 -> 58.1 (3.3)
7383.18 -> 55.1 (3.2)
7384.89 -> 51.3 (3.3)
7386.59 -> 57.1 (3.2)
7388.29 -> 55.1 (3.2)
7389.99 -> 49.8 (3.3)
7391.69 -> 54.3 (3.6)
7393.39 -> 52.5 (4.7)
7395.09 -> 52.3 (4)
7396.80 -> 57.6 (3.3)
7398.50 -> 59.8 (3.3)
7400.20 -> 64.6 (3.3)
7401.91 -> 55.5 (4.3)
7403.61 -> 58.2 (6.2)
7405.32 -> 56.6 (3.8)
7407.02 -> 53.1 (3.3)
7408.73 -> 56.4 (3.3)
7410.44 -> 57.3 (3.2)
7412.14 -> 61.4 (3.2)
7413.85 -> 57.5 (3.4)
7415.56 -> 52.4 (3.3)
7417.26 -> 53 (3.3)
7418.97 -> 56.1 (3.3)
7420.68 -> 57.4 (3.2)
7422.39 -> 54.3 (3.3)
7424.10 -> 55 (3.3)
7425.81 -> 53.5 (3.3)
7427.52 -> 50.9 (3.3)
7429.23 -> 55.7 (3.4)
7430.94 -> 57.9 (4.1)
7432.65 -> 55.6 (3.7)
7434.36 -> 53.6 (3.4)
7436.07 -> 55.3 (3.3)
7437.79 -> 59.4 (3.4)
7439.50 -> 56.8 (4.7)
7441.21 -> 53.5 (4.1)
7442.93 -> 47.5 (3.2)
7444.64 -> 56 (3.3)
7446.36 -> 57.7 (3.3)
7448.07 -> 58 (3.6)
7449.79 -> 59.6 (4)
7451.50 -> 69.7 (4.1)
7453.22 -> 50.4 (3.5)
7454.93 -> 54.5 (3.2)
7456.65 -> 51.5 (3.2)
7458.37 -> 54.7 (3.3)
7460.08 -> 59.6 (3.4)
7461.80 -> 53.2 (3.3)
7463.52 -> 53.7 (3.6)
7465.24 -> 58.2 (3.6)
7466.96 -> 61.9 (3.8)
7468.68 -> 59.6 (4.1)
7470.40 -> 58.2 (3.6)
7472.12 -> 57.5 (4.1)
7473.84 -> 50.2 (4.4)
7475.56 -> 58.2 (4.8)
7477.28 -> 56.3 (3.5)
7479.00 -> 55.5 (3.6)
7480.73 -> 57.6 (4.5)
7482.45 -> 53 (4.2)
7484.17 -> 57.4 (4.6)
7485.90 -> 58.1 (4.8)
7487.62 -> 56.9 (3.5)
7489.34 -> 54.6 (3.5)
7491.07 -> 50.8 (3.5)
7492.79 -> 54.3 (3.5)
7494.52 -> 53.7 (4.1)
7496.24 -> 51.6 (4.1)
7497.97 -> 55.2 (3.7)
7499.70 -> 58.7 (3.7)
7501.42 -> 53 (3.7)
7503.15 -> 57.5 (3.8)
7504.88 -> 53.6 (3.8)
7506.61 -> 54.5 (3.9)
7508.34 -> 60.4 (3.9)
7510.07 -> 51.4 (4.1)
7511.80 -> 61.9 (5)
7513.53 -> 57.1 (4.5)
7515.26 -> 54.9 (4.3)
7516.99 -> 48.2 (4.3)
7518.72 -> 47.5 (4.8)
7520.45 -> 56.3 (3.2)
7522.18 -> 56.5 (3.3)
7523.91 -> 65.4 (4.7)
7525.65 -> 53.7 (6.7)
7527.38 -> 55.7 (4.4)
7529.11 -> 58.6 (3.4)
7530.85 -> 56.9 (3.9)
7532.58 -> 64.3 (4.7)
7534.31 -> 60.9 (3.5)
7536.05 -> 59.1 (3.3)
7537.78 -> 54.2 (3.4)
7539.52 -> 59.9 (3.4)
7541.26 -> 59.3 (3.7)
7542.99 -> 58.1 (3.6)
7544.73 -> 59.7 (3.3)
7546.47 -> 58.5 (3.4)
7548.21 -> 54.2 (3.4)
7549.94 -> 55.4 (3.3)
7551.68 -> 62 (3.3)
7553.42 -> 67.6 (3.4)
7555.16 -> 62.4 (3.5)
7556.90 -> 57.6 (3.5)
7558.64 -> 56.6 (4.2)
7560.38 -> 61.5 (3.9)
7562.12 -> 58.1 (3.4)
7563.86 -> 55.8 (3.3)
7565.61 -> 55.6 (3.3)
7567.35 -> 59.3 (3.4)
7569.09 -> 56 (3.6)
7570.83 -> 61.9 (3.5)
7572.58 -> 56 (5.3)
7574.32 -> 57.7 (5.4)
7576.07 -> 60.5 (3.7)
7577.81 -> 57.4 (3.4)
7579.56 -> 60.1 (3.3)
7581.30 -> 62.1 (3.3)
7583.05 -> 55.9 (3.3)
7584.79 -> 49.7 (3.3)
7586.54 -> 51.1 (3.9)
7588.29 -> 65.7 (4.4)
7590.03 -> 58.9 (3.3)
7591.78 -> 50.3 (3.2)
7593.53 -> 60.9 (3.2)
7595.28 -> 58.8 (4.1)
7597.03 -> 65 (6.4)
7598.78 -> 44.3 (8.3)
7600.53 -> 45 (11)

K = 1.1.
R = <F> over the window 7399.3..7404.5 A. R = 59.4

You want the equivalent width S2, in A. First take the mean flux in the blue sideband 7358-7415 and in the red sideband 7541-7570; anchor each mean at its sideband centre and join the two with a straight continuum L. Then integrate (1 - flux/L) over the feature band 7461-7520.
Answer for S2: 2.2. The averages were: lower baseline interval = 55.9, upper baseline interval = 58.7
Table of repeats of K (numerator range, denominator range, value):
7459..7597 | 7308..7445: 1.08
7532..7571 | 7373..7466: 1.09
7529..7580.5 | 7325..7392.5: 1.13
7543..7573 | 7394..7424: 1.08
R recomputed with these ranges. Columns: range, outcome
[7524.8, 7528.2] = 54.7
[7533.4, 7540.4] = 58.5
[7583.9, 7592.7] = 55.2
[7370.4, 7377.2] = 57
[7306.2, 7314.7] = 56.8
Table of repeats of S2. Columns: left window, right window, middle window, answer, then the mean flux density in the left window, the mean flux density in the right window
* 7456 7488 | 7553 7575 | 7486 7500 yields 0.6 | 56.4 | 58.8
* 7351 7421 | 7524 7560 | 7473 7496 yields 1.1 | 56.1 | 58.9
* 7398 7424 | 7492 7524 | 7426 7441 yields 0.3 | 56.8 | 55.1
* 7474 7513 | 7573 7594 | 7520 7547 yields -1.1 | 55.6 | 57.4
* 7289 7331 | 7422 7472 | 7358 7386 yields -0.3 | 53.7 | 56.1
